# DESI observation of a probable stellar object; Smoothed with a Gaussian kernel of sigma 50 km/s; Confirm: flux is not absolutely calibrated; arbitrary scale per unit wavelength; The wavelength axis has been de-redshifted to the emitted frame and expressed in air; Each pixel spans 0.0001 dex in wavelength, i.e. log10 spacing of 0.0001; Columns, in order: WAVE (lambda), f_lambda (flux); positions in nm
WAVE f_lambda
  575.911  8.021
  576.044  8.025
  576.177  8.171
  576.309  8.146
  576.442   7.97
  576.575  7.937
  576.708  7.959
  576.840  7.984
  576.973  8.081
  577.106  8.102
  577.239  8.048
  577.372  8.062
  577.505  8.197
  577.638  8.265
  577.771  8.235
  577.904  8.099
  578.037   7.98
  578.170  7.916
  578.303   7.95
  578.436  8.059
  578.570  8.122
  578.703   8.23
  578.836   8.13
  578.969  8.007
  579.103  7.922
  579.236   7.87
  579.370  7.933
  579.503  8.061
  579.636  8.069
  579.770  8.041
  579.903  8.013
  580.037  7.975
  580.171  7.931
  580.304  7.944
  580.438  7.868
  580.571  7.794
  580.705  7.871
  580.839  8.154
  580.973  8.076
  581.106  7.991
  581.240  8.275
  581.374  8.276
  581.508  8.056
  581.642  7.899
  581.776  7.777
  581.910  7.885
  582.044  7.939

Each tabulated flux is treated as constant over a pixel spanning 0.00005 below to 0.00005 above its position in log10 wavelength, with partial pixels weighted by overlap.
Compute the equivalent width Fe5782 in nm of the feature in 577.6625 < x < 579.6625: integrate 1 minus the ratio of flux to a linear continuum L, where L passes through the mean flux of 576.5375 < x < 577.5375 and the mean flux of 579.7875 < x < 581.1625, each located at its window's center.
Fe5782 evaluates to -0.01 nm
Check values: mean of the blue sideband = 8.04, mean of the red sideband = 7.97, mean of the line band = 8.05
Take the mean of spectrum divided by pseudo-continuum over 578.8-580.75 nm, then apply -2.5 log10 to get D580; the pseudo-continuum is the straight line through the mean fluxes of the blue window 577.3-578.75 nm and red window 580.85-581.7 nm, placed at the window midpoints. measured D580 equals 0.02 mag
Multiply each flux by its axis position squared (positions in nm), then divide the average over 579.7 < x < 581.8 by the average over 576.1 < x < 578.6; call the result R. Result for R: 1.0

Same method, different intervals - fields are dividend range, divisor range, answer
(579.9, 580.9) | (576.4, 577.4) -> 1.00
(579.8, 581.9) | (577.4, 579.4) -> 1.00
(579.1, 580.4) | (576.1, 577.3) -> 1.00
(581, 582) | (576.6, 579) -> 1.01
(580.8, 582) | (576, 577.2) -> 1.02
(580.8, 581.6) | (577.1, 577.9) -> 1.01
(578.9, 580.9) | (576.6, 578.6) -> 0.99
